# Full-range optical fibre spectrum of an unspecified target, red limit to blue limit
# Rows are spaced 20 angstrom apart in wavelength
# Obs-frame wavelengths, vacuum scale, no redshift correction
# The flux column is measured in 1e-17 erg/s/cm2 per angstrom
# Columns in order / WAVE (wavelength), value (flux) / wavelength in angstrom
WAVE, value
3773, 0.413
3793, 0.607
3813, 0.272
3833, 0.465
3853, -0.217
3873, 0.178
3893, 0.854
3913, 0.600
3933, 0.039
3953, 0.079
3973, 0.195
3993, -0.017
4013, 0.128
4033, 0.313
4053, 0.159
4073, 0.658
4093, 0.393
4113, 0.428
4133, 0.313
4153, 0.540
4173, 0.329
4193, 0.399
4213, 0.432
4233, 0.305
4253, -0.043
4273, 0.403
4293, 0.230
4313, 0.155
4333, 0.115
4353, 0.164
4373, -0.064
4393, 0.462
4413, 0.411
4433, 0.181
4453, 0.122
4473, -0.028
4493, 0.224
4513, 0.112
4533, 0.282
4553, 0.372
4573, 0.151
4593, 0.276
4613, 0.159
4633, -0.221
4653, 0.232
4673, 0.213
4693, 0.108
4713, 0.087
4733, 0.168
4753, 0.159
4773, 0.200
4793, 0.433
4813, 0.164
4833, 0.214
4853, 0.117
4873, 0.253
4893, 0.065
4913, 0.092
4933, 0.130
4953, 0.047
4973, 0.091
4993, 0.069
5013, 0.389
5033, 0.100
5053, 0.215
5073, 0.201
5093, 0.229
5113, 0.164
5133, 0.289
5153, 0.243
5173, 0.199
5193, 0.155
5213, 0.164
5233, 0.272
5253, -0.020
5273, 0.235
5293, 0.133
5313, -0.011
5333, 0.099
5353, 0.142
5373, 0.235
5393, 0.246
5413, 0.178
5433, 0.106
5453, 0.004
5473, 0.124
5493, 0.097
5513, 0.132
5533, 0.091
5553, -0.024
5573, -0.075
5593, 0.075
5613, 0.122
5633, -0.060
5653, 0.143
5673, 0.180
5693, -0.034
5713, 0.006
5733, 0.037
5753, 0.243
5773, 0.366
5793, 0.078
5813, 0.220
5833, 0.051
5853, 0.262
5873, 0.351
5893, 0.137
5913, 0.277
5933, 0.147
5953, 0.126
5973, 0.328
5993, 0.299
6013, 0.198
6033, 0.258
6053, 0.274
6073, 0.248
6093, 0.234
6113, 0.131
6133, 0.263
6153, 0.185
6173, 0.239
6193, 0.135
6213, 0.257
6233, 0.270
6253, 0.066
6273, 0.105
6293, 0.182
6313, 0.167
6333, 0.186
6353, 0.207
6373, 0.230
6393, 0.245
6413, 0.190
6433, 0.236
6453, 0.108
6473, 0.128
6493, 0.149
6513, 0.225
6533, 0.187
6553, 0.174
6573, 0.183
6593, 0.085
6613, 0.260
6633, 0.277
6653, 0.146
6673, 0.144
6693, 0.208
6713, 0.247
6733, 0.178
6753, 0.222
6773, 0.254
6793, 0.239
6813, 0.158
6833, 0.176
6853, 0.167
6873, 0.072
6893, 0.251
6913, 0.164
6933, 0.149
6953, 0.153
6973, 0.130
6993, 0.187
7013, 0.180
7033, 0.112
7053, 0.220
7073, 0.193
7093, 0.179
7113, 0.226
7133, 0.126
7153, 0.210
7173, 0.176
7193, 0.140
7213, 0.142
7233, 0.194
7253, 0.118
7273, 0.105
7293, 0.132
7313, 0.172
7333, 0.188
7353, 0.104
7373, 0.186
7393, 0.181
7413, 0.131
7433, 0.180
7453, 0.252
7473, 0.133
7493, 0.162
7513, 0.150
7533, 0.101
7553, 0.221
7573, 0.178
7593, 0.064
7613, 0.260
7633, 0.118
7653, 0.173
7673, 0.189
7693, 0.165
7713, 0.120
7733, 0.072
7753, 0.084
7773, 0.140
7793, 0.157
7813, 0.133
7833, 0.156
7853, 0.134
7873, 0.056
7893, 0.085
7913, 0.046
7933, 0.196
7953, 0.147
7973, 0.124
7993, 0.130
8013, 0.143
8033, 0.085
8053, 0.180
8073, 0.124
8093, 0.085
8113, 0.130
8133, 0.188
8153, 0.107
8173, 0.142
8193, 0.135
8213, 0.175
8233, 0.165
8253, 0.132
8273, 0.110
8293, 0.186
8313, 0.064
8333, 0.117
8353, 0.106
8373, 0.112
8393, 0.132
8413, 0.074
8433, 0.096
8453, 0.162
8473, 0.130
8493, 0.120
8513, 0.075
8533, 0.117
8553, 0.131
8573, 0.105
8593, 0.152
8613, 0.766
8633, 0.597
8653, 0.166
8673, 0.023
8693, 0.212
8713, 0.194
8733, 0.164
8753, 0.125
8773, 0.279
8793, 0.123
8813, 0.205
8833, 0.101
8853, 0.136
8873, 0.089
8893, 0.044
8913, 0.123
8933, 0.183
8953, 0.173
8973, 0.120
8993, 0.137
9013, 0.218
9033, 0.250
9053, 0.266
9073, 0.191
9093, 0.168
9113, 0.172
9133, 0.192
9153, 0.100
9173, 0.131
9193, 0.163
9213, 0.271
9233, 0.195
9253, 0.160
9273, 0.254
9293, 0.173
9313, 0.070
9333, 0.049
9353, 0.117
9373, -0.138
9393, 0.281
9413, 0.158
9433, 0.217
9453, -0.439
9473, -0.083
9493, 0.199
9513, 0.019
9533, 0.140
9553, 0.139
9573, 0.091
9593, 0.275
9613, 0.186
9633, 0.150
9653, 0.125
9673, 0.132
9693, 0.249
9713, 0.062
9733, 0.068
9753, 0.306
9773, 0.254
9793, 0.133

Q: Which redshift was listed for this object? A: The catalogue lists 1.312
